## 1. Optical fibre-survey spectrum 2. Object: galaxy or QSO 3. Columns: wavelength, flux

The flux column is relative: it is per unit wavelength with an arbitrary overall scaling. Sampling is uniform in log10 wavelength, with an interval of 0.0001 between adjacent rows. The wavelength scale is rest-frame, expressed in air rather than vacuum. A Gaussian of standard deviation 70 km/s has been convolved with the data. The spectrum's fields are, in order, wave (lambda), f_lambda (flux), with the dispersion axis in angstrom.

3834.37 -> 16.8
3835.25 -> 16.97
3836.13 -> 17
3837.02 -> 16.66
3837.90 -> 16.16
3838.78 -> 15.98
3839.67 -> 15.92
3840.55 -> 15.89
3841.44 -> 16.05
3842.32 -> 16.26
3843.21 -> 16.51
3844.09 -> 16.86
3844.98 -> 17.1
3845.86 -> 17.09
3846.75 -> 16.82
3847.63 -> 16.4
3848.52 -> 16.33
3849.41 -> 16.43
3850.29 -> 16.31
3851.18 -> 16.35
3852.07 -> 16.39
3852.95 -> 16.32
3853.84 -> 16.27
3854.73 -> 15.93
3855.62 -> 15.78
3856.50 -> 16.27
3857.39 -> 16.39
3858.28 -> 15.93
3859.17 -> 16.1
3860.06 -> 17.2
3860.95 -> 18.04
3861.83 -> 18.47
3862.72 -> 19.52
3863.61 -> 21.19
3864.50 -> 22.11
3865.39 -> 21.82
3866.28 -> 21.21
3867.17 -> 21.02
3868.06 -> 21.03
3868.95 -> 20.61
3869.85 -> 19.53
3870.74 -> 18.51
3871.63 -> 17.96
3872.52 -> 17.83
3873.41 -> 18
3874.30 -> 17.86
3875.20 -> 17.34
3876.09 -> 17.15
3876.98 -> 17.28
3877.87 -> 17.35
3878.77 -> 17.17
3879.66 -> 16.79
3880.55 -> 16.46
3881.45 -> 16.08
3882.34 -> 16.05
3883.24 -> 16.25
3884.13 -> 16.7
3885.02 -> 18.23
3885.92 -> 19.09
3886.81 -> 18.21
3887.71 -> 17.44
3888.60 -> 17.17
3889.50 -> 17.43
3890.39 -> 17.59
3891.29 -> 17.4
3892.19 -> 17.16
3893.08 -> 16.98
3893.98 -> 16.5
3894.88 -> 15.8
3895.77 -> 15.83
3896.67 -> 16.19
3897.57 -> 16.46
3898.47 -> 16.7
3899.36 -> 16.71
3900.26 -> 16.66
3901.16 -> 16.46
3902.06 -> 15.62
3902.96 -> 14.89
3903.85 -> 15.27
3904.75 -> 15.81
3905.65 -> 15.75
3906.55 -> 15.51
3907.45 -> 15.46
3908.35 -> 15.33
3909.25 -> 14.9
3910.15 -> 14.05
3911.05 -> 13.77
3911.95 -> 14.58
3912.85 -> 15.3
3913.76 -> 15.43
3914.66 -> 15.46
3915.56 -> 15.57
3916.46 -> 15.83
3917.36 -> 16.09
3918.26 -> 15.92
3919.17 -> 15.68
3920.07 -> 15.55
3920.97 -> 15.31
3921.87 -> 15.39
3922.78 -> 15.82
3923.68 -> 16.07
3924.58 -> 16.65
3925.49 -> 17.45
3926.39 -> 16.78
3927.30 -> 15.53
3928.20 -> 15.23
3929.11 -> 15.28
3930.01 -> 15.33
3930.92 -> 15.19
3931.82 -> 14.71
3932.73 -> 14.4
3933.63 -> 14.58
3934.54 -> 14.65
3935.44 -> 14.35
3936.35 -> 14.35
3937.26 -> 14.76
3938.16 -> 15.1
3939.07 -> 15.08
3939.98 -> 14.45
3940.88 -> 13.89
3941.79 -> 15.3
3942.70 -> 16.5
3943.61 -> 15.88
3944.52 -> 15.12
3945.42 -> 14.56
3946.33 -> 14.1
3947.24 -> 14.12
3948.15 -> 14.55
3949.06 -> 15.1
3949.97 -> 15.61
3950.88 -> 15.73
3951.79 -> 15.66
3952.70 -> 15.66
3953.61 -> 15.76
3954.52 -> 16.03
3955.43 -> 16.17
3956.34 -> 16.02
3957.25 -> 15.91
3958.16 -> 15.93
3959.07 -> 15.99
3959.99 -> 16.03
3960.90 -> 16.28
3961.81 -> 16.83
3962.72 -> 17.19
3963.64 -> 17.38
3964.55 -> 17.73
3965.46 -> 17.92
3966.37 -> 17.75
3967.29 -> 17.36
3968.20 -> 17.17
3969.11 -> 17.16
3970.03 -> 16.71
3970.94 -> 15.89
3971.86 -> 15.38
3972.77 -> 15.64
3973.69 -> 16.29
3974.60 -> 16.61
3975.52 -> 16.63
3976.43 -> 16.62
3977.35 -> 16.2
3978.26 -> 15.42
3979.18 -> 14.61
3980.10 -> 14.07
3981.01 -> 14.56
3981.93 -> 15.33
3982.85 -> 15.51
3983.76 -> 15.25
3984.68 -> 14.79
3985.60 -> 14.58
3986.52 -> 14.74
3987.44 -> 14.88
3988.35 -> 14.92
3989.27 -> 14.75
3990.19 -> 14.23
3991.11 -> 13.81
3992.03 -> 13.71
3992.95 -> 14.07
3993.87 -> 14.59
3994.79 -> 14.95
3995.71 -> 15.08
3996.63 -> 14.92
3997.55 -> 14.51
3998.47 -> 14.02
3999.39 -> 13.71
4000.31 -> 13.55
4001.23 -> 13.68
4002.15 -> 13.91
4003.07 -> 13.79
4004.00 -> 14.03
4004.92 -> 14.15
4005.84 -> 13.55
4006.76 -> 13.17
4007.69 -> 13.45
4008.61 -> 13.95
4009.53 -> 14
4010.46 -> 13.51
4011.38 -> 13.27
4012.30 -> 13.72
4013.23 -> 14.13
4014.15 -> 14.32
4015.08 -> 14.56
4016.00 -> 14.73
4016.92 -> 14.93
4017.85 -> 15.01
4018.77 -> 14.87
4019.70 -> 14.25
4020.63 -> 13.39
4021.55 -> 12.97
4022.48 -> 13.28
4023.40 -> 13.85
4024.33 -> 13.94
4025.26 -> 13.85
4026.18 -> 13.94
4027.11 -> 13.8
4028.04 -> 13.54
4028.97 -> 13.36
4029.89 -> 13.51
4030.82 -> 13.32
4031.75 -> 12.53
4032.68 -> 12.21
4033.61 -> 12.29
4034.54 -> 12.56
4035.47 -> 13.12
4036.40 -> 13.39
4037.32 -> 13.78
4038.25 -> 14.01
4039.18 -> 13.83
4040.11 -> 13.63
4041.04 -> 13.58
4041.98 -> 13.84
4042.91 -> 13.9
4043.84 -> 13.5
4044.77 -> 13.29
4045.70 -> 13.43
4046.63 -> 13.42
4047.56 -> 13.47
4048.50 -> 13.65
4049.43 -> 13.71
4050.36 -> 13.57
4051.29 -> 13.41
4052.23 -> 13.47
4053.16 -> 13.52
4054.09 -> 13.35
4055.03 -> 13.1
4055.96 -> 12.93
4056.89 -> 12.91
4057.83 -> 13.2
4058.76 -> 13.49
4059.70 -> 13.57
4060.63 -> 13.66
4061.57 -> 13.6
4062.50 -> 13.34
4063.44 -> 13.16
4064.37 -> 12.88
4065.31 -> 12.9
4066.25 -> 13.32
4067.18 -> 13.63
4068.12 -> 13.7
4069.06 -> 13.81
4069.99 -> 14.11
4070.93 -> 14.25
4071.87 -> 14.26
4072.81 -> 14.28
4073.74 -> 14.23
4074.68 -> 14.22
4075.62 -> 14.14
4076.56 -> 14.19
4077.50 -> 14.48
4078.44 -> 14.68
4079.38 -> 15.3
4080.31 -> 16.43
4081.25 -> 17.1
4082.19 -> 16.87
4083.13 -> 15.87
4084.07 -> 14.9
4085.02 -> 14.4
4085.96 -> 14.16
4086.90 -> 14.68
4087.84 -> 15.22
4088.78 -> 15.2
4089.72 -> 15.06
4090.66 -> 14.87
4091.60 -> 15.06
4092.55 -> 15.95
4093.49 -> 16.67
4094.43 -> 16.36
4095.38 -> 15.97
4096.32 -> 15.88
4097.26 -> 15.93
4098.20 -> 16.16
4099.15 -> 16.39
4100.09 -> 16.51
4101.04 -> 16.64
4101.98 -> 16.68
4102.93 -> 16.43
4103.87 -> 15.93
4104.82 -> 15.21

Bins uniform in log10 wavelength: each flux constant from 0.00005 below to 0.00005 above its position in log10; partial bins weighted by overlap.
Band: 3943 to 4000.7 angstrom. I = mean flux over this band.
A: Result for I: 15.5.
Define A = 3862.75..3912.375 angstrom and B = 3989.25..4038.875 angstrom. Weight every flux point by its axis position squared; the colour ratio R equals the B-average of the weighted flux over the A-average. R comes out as 0.86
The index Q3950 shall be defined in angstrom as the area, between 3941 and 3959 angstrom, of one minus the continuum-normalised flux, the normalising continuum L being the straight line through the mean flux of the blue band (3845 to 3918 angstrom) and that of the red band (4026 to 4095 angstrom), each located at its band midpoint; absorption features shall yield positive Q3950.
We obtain 0.46 angstrom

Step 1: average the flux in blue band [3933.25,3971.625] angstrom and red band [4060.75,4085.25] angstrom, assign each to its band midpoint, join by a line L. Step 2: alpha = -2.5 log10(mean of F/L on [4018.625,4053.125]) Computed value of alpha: 0.10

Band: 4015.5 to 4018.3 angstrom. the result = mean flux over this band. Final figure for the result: 14.9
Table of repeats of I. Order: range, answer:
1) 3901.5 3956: 15.3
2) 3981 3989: 15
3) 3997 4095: 14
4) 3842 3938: 16.6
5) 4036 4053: 13.6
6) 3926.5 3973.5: 15.7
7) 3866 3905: 17.3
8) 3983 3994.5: 14.6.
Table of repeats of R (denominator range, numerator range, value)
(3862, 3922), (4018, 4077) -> 0.86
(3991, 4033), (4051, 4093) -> 1.06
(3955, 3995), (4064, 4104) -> 1.01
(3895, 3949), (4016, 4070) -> 0.93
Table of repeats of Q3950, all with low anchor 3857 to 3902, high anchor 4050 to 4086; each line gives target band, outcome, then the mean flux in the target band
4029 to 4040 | 1.2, 13.2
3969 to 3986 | 0.2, 15.6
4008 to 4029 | 1.5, 14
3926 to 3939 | 1.3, 15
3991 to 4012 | 1.9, 14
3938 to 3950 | 1.1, 14.9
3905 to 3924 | 1.9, 15.4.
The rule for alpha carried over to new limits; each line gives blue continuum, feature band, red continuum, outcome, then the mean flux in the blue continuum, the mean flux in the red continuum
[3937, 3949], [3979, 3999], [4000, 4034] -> -0.03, 14.9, 13.7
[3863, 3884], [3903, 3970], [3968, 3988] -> 0.07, 18.5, 15.6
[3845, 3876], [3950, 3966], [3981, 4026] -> -0.07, 17.9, 14.2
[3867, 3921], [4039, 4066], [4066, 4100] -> 0.15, 16.7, 15.1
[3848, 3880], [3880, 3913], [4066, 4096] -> 0.08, 17.9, 14.9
